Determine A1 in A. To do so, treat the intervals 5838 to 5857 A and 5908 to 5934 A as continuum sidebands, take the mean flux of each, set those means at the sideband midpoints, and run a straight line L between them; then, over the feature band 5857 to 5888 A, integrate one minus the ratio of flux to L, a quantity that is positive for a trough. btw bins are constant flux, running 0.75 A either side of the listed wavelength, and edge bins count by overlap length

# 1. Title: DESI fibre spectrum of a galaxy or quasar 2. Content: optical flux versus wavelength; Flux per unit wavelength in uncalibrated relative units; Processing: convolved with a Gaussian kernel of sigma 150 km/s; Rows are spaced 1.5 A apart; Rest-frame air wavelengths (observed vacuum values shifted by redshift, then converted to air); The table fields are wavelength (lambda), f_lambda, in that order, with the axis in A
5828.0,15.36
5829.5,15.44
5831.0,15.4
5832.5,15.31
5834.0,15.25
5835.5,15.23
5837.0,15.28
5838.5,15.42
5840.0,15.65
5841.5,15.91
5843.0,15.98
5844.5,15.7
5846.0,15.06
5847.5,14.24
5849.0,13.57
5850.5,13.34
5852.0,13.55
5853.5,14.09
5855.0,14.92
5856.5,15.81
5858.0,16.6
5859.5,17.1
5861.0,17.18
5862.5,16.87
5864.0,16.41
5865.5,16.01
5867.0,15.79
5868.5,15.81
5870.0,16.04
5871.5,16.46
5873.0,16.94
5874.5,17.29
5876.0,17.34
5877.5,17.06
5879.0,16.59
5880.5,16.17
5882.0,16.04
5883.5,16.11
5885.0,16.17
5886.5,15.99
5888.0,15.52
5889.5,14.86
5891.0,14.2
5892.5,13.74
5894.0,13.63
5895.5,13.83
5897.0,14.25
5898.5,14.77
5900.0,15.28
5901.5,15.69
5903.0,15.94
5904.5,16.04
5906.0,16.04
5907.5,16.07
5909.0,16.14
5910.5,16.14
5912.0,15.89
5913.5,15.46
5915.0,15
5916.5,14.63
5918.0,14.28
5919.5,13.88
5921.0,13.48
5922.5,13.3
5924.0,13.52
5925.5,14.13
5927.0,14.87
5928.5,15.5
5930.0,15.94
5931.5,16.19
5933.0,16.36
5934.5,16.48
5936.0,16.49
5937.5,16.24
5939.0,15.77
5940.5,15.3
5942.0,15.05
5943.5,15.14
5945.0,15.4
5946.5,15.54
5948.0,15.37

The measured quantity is -3.3 A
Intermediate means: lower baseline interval 14.8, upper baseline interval 15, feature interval 16.5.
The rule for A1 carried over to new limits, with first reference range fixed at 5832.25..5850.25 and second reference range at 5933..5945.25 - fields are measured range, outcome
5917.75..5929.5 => 1.2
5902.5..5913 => -0.3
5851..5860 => 0.0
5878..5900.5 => 0.4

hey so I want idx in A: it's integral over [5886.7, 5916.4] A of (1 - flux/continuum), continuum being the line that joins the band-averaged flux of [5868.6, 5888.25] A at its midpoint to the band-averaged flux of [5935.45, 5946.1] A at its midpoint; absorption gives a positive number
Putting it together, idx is 1.74 A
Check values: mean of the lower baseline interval 16.4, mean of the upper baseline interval 15.6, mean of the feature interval 15.2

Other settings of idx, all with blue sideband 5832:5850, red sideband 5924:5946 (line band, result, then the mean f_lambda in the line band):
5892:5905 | 0.5 A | 14.8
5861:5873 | -0.8 A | 16.3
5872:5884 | -1.1 A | 16.7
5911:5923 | 0.7 A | 14.5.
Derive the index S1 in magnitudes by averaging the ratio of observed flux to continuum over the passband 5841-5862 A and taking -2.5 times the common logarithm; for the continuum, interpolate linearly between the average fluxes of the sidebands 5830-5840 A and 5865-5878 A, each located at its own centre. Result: 0.05 mag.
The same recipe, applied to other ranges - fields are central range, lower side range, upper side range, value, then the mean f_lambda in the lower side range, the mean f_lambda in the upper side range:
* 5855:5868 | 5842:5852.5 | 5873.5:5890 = -0.08 mag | 14.5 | 16.3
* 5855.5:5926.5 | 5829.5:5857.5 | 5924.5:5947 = -0.02 mag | 15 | 15.6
